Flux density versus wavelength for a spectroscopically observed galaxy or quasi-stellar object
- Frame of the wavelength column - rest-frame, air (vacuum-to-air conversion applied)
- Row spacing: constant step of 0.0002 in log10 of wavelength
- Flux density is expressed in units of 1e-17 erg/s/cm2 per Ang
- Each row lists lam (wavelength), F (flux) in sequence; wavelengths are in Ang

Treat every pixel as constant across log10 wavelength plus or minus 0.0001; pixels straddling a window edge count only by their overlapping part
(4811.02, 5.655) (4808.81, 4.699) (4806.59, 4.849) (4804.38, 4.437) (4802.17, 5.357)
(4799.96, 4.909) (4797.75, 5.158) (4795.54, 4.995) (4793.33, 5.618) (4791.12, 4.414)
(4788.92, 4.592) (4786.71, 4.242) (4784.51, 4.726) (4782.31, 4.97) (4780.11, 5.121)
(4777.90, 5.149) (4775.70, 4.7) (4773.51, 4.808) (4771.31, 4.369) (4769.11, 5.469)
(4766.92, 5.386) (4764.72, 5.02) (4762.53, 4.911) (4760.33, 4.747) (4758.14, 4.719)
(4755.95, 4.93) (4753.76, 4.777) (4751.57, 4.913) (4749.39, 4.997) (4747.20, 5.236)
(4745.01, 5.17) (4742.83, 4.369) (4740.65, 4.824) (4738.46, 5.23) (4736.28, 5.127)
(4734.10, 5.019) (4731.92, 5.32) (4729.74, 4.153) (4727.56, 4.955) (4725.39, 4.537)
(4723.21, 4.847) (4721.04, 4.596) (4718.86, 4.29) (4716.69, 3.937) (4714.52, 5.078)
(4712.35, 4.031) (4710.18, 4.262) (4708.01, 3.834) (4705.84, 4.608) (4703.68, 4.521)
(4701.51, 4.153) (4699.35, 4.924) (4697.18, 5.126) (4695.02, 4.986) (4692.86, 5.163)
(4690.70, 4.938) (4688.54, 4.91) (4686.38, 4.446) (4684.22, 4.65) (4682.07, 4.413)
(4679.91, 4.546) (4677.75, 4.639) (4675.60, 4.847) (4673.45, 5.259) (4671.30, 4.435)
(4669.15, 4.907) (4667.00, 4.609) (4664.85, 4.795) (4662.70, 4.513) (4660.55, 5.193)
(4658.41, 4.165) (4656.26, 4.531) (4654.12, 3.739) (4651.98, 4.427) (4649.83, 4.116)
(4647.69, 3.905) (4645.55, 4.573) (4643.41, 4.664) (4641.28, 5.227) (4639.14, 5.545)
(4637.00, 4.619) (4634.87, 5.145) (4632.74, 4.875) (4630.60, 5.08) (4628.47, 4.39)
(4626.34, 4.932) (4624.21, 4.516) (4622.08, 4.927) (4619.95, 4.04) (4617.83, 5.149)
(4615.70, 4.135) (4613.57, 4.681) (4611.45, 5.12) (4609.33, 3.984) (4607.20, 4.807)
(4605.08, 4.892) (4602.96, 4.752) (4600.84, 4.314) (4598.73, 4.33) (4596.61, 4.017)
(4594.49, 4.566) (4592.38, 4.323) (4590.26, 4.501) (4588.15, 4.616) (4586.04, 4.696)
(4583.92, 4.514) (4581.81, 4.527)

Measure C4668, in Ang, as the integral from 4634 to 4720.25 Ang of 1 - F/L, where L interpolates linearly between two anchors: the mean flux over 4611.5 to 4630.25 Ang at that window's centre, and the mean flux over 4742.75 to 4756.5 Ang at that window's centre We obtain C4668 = 2.9 Ang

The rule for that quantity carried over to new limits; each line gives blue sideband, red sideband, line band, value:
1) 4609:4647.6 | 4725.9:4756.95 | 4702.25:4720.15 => 2.0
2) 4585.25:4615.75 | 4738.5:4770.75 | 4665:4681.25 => -0.1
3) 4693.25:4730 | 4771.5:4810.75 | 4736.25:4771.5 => -1.8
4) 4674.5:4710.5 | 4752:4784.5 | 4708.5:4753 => 0.6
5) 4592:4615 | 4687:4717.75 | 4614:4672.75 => -1.1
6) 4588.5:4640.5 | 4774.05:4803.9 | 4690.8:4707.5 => 0.1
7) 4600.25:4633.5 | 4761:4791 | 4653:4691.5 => 0.8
